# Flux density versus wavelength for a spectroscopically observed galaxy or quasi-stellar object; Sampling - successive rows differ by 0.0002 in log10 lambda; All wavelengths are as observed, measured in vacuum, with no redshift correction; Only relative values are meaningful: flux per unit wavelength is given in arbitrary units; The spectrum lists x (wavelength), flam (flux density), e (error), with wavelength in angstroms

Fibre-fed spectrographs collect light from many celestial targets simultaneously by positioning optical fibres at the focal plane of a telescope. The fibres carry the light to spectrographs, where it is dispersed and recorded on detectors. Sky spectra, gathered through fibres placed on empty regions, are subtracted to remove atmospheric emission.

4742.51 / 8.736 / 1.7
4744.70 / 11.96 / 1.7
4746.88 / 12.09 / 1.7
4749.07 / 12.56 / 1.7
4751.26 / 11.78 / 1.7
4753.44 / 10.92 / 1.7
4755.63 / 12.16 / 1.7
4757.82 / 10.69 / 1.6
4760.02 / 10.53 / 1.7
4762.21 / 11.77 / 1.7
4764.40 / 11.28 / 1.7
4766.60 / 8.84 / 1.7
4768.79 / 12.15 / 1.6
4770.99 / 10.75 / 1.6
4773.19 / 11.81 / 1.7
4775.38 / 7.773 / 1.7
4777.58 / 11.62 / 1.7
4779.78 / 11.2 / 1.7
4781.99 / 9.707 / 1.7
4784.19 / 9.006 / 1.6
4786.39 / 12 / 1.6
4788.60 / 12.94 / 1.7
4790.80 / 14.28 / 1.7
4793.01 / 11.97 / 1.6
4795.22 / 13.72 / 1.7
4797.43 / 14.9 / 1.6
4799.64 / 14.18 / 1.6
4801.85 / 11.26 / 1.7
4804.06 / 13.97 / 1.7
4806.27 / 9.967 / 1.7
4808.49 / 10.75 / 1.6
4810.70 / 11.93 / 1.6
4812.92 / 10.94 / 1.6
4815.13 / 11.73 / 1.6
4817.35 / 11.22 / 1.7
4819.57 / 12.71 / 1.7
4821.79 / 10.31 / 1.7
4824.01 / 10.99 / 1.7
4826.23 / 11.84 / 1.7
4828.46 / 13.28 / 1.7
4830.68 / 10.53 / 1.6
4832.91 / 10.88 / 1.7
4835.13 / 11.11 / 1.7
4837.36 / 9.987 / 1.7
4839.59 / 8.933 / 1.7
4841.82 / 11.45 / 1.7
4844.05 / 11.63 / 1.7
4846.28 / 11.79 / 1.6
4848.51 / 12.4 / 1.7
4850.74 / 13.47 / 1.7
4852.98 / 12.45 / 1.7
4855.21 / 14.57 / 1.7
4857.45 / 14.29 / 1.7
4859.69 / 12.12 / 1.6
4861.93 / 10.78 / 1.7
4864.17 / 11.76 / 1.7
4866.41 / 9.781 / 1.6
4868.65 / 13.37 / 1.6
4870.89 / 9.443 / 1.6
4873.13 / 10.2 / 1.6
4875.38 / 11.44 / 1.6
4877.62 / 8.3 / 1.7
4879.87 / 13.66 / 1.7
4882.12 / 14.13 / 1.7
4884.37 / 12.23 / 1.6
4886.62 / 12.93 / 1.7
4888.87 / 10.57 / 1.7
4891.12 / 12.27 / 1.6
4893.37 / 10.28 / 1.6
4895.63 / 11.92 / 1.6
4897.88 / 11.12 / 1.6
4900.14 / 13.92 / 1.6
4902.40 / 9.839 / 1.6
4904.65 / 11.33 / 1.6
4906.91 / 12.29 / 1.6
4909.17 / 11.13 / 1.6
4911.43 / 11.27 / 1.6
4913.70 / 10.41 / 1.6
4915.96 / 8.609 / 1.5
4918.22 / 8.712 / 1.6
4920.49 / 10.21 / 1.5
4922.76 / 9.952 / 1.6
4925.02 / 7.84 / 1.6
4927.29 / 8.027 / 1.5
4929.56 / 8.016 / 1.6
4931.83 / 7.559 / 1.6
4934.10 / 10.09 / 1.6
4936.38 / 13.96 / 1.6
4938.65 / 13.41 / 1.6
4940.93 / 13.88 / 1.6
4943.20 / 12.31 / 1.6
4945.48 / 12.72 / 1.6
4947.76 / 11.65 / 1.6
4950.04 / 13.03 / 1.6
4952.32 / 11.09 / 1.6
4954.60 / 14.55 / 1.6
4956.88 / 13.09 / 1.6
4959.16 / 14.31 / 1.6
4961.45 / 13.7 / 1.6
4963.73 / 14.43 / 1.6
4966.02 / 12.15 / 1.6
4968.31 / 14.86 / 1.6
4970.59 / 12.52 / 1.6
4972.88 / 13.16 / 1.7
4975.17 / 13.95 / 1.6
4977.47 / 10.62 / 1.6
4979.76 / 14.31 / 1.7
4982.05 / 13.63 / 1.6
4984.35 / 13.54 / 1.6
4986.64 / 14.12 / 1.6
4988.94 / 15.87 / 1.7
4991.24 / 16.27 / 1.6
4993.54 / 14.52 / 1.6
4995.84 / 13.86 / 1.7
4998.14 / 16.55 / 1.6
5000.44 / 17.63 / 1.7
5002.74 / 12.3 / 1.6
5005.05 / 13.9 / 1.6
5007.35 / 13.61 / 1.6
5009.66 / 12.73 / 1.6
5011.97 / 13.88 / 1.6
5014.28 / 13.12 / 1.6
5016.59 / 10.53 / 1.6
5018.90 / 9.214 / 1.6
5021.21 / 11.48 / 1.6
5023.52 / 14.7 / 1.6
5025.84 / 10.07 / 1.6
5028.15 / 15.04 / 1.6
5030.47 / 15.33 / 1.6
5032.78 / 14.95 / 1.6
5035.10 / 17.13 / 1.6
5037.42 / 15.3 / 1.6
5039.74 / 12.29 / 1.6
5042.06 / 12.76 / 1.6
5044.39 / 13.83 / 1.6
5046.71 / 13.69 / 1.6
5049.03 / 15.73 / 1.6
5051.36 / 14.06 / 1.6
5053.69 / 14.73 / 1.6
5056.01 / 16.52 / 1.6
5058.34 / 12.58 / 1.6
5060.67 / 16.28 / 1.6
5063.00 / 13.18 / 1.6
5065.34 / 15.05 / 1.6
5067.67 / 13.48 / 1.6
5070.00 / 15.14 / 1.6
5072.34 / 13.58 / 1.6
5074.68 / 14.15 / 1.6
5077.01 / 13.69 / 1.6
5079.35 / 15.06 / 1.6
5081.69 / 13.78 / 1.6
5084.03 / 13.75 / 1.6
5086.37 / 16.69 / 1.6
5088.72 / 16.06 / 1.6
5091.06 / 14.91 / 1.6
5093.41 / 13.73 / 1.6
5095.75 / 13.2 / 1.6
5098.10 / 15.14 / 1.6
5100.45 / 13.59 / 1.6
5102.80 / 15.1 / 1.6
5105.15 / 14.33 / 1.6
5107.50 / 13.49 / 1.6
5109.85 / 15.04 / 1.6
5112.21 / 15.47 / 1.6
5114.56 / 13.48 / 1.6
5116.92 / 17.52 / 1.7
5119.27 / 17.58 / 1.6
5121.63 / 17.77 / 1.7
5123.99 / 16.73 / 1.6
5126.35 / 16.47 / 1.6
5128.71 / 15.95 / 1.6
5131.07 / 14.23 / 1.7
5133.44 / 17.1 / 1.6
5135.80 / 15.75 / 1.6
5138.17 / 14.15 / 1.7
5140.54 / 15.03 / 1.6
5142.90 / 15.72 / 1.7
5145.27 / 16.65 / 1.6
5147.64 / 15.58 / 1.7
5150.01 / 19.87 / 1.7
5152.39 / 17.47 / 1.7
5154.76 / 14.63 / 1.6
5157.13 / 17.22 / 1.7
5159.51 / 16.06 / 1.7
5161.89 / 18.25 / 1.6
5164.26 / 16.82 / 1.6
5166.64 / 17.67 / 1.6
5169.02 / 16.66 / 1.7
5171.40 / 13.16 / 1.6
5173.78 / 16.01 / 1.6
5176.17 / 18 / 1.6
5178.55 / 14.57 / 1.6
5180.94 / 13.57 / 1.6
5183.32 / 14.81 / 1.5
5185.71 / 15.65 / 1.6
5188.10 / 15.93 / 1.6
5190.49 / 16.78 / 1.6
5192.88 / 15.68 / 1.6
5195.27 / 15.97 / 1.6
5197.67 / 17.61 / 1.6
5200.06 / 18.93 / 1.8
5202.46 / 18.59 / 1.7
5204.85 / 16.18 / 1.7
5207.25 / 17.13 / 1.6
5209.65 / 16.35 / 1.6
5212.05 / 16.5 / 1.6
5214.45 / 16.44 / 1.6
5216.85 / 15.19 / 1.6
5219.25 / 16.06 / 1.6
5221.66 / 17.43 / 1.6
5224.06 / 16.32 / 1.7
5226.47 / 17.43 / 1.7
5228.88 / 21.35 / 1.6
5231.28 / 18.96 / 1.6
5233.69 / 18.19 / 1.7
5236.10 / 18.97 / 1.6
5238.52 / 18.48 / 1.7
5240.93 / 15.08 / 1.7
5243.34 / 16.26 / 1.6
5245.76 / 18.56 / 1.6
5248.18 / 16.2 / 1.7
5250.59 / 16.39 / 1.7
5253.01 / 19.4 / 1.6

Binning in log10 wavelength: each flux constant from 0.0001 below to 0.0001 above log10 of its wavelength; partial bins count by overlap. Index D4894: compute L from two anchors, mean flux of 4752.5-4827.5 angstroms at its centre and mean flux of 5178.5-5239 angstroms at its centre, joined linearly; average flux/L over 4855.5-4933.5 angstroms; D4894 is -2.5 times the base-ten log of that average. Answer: 0.18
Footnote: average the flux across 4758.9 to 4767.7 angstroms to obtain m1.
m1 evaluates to 10.6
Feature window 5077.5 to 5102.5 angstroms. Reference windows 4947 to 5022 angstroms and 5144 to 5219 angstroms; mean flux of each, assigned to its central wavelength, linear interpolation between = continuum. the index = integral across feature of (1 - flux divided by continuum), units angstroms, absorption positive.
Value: 0.8 angstroms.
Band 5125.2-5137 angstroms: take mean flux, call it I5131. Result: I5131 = 15.9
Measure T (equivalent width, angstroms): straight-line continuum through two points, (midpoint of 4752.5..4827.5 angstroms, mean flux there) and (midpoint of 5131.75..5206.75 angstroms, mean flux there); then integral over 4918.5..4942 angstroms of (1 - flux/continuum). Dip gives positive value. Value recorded 5.4 angstroms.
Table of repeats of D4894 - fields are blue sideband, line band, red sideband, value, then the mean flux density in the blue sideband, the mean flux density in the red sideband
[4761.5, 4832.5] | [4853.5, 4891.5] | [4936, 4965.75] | 0.04 mag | 11.6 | 13.2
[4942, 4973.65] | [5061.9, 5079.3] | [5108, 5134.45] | 0.08 mag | 13.1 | 16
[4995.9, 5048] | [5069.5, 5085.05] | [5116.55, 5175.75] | 0.06 mag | 13.6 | 16.4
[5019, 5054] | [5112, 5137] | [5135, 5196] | -0.06 mag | 13.9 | 16.1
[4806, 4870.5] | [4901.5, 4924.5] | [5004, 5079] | 0.20 mag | 11.6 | 13.8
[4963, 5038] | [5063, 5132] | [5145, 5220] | 0.02 mag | 13.8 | 16.4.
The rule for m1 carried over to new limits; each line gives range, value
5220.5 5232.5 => 18.3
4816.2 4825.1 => 11.3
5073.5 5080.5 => 14.3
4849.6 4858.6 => 13.7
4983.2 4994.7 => 14.9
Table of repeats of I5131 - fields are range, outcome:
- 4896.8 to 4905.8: 11.6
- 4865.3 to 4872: 10.9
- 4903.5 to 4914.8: 11.3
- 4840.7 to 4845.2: 11.5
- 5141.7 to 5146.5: 16.2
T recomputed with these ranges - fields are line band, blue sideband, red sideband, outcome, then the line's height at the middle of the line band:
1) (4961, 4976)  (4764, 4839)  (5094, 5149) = 0.03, 13.6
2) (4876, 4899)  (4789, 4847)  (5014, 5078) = 1.27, 12.4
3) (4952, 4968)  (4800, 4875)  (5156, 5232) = -0.23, 13.3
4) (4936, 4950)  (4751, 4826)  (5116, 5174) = 0.72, 13.6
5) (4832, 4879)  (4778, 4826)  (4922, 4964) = 1.50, 11.8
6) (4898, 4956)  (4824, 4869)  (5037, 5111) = 7.55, 12.7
